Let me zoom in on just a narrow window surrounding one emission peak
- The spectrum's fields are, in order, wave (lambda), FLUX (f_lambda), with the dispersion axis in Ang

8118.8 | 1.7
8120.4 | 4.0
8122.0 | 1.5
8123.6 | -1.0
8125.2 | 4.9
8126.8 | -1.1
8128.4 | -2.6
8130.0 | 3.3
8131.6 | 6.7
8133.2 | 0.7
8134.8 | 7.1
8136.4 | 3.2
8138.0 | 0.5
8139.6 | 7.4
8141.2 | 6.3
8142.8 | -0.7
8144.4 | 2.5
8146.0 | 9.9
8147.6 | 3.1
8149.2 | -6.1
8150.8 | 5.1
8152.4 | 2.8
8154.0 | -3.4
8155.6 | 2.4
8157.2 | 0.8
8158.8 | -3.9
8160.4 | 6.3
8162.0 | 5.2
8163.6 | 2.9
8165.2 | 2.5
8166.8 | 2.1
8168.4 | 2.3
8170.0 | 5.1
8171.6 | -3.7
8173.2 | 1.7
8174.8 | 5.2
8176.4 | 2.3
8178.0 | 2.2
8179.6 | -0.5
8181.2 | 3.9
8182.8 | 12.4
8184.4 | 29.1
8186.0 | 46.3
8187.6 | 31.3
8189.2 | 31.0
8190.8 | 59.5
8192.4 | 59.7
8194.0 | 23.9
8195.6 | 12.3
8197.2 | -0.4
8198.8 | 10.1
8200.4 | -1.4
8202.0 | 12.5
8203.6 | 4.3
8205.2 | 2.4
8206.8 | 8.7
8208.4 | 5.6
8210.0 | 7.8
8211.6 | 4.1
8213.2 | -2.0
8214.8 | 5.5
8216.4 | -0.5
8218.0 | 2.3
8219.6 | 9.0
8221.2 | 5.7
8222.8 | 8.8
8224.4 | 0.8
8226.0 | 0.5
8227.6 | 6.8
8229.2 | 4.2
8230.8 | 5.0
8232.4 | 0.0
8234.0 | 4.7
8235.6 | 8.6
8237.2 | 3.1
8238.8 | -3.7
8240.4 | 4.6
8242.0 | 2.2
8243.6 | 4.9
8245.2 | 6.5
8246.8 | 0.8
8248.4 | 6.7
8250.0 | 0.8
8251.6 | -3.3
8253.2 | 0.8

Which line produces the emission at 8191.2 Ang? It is [O II]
